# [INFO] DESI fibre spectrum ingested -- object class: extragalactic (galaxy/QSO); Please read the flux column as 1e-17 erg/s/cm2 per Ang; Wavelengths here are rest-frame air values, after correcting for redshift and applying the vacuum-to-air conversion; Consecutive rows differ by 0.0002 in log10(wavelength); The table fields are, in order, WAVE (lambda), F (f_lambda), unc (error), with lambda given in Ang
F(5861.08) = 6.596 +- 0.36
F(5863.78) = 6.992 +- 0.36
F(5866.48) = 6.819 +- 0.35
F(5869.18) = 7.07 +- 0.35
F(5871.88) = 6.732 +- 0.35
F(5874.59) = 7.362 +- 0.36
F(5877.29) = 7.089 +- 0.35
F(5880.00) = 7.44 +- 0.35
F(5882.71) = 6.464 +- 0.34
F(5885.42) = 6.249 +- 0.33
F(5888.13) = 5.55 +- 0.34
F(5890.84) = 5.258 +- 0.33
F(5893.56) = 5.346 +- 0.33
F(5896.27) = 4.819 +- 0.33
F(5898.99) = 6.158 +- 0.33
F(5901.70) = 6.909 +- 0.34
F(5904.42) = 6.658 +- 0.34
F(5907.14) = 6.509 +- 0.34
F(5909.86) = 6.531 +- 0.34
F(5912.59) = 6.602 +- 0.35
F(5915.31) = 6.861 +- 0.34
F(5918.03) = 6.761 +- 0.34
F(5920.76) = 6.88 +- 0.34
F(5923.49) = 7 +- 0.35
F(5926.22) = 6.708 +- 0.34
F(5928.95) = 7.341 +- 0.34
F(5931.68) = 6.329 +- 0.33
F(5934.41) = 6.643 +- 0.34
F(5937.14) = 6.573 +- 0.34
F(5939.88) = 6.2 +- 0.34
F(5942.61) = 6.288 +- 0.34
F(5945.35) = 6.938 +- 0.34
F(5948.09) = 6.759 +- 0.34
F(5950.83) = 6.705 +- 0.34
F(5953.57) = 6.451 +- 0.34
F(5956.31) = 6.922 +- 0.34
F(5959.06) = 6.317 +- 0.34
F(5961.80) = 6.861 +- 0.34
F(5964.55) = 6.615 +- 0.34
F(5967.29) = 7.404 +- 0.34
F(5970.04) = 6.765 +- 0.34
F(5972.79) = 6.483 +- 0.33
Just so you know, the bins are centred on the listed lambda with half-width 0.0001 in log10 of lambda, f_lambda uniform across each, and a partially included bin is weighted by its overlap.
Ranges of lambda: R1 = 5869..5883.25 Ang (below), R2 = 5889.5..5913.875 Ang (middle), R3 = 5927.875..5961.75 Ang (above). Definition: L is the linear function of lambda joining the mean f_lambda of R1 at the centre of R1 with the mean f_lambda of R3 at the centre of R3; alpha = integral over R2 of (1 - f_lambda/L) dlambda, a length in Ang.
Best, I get 2.8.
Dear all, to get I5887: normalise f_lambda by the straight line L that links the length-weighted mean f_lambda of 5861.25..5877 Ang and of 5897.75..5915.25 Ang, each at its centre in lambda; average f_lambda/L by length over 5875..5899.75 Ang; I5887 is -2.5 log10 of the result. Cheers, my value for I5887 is 0.12 mag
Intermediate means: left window 6.97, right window 6.59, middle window 6.09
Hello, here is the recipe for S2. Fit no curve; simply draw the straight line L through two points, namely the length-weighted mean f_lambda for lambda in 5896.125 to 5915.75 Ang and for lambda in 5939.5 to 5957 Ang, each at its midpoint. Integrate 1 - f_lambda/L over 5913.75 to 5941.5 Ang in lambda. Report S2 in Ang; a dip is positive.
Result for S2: -0.78 Ang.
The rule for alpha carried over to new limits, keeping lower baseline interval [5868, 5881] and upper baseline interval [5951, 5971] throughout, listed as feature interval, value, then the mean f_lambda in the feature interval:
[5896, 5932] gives 1.7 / 6.64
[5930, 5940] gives 0.5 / 6.5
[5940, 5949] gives 0.3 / 6.59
